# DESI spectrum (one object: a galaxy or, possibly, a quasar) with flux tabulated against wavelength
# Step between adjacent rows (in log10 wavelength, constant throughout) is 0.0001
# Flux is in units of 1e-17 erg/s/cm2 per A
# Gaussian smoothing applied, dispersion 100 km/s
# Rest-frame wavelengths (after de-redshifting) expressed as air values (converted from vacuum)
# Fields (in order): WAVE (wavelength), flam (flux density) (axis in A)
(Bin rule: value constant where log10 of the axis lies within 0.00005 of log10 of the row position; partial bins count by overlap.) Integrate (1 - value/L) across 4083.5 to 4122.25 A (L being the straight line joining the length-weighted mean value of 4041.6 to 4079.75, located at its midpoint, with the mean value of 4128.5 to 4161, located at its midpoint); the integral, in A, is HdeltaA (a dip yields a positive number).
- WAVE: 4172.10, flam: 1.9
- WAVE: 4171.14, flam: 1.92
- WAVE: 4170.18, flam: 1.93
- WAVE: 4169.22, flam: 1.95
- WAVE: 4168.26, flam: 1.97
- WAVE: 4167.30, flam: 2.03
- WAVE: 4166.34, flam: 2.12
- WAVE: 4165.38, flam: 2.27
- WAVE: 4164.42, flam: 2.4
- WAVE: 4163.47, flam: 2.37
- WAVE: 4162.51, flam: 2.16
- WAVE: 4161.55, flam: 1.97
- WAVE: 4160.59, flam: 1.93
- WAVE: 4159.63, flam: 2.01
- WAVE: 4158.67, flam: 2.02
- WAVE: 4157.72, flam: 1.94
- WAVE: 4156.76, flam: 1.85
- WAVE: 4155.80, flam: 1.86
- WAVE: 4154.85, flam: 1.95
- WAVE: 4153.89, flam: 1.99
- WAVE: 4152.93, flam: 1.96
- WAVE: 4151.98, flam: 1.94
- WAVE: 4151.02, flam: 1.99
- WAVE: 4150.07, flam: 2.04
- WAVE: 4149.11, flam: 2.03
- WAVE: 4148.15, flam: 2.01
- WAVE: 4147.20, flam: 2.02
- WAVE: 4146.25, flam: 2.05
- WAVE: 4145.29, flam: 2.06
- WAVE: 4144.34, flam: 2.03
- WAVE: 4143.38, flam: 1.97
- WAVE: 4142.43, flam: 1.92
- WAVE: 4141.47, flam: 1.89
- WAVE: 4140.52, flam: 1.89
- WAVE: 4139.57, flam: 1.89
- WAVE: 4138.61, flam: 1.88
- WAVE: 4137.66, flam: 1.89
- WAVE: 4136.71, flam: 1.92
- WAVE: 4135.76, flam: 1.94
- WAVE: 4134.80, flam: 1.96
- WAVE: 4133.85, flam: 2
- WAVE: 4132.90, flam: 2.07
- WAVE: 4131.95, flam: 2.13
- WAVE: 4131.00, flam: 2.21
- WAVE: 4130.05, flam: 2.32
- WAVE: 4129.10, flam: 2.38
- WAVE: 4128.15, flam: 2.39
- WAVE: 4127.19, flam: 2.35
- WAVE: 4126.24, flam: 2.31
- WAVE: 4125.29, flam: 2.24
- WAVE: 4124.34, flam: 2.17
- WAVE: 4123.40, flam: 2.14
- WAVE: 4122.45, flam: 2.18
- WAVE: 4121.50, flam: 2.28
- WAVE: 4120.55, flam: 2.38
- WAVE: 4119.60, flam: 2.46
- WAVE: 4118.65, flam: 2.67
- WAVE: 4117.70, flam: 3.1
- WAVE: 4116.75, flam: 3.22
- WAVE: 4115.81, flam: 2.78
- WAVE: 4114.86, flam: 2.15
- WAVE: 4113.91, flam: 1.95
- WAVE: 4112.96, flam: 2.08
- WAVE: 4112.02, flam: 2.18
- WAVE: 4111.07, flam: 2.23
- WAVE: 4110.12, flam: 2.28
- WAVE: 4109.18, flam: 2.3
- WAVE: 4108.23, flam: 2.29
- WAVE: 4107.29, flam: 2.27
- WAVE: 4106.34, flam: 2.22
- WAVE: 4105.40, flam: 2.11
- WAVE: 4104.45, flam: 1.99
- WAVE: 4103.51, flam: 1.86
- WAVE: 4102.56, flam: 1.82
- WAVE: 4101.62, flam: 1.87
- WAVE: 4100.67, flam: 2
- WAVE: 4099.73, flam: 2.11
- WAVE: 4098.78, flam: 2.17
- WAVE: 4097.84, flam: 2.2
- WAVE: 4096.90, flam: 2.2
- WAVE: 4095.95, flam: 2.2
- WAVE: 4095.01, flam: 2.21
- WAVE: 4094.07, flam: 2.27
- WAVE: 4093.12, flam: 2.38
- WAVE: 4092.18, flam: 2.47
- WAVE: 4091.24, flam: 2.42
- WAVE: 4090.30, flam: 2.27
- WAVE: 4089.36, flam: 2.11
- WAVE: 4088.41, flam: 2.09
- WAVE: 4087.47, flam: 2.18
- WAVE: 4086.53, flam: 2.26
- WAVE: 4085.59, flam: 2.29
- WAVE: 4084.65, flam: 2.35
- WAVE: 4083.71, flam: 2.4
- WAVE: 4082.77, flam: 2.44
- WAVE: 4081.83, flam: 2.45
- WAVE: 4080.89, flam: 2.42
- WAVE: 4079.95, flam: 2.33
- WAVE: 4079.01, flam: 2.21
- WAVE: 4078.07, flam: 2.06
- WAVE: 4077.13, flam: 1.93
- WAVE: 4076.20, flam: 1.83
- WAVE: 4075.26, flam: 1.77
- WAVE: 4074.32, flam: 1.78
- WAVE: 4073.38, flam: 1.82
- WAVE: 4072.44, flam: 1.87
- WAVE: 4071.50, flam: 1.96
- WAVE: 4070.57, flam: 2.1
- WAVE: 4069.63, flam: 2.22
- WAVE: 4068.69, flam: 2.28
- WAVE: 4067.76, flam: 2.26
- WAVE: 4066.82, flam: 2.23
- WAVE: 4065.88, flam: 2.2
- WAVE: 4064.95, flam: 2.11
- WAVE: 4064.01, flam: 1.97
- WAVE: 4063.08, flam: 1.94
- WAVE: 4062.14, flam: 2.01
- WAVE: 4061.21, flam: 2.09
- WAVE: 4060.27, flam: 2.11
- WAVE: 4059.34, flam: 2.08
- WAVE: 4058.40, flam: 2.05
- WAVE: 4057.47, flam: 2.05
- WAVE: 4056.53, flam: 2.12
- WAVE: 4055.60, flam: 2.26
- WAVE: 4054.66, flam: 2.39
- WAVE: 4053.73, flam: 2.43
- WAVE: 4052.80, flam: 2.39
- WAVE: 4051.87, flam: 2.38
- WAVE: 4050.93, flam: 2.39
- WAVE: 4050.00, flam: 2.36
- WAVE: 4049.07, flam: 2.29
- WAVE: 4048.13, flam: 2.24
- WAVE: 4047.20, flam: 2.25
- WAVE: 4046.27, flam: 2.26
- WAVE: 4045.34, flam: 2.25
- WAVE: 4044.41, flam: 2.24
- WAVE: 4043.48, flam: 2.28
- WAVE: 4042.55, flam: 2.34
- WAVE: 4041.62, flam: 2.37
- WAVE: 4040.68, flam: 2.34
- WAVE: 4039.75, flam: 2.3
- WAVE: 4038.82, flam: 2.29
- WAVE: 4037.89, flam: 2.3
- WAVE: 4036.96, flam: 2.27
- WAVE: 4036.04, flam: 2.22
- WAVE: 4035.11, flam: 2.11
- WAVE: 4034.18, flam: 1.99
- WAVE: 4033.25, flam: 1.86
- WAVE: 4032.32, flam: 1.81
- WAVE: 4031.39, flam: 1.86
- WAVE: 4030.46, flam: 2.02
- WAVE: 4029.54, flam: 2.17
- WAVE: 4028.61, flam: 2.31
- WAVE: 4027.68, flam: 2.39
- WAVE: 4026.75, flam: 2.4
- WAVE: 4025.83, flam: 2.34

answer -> -3.6 A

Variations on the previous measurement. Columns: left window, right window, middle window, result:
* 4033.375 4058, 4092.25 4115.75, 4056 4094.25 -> 1.0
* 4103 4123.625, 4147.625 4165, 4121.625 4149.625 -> 1.2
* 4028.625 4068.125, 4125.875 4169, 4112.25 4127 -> -2.2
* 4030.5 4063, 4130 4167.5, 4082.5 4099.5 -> -1.2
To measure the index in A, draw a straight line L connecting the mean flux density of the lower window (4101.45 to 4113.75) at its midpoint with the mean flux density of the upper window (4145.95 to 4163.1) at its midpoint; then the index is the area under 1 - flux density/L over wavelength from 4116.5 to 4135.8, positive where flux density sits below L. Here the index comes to -2.4 A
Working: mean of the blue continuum 2.12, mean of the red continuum 1.99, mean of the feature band 2.33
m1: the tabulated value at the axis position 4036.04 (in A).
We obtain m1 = 2.22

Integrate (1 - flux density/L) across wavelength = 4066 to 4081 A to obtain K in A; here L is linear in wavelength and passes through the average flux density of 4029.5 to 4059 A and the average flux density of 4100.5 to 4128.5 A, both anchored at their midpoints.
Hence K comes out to 1.20 A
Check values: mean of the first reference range 2.22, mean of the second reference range 2.28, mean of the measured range 2.06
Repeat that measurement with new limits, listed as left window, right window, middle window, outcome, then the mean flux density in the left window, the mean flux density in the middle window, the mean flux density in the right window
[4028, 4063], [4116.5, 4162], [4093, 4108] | 0.3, 2.2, 2.11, 2.11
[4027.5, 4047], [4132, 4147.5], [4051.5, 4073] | -0.2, 2.19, 2.15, 1.97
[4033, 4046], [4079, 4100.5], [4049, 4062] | 0.1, 2.23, 2.24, 2.28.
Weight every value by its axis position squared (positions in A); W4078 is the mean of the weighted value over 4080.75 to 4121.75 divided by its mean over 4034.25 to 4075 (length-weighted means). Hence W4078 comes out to 1.07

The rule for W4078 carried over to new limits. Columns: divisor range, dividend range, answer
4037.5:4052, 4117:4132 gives 1.07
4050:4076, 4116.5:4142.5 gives 1.08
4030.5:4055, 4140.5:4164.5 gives 0.95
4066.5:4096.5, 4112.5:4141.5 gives 1.05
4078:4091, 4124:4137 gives 0.97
